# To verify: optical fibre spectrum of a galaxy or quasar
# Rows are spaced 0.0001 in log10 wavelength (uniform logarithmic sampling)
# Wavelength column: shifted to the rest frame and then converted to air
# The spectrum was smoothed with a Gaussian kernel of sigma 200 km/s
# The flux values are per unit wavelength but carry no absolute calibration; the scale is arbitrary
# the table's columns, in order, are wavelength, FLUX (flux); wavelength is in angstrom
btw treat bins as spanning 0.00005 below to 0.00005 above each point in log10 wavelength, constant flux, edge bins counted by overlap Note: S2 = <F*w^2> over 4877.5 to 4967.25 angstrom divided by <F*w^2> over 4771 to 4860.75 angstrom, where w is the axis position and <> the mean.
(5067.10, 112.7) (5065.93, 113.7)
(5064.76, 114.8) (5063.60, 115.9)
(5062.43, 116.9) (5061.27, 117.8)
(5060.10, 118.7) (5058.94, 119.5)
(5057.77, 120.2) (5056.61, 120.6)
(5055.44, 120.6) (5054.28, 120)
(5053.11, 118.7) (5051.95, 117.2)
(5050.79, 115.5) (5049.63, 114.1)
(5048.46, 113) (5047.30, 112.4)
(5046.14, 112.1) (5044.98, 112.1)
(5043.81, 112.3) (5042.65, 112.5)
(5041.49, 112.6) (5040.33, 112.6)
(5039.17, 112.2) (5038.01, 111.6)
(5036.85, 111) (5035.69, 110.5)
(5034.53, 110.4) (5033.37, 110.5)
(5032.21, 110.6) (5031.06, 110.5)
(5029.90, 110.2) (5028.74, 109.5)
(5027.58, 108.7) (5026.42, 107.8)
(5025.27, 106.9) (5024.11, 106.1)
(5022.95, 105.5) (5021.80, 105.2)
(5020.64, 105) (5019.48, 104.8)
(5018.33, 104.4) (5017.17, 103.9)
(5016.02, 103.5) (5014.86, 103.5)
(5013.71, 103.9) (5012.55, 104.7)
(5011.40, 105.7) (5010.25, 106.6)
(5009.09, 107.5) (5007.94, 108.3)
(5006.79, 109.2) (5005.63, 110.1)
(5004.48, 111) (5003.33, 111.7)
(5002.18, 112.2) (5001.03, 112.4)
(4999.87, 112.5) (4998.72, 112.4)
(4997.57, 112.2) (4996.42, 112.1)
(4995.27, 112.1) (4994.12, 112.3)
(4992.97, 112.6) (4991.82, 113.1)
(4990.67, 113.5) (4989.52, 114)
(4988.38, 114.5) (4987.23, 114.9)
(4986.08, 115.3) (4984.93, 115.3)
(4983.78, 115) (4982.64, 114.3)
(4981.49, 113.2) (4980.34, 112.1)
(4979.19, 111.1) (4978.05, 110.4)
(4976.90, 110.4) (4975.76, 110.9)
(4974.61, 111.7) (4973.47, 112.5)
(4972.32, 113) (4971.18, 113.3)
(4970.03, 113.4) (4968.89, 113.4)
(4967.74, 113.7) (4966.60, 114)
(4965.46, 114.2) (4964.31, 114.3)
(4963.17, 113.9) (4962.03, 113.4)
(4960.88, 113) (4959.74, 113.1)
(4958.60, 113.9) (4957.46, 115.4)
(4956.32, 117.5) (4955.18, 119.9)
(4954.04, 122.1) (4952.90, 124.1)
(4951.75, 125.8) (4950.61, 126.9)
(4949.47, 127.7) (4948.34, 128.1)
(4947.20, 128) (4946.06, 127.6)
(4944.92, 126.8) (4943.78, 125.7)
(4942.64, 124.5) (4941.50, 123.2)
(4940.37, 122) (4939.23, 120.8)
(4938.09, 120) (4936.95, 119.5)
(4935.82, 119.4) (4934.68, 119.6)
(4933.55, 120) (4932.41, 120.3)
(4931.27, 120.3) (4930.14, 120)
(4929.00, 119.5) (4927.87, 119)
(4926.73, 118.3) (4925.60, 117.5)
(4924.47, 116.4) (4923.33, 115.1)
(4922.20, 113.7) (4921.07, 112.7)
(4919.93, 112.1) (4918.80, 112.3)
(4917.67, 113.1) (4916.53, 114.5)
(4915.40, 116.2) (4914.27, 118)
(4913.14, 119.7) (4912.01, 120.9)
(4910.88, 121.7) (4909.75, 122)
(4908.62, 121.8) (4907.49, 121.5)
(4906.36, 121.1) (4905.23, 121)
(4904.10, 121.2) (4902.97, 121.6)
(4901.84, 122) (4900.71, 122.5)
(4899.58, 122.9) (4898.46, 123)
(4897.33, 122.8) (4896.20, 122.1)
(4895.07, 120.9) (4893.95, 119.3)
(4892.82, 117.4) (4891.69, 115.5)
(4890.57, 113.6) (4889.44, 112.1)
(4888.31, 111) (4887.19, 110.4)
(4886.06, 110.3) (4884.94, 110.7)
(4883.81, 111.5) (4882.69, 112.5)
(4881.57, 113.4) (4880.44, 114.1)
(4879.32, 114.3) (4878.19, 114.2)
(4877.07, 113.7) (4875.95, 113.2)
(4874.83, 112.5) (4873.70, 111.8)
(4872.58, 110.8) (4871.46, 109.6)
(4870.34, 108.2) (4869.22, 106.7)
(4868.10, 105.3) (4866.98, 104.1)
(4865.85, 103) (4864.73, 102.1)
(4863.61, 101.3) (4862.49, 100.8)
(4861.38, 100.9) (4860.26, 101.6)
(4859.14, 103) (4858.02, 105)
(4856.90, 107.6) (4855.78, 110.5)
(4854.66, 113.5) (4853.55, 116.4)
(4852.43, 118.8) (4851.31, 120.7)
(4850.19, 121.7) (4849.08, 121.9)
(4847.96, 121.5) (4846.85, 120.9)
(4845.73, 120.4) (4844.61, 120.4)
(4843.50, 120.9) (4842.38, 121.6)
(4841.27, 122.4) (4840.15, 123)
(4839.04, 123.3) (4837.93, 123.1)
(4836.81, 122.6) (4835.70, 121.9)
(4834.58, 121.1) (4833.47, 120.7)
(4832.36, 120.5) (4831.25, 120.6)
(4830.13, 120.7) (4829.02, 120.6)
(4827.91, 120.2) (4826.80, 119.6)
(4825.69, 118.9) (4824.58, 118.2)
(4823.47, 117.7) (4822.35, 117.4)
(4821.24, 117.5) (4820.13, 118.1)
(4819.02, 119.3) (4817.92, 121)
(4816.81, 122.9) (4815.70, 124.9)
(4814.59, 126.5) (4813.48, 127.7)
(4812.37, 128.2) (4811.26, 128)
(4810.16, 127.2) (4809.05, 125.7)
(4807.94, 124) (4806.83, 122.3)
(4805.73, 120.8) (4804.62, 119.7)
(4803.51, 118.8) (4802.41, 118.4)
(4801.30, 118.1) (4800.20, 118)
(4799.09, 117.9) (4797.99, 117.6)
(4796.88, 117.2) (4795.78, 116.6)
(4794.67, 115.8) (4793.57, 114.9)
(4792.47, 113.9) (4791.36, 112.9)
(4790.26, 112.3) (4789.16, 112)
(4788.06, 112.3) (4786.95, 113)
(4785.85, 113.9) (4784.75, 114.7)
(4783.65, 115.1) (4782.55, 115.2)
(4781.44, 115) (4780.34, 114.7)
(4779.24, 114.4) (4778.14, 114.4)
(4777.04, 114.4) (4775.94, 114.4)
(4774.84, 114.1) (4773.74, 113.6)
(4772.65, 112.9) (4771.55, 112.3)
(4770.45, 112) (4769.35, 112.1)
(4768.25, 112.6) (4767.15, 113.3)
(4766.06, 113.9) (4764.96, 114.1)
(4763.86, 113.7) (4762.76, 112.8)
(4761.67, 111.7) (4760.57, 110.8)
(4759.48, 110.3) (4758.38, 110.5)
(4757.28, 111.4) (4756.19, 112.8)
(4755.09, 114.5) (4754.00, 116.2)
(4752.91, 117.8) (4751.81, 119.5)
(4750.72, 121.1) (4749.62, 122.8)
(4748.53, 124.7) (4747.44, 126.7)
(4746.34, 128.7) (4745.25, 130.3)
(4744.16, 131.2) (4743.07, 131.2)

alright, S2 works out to 1.05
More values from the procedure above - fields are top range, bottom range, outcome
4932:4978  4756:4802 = 1.12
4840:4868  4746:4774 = 1.01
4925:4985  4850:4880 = 1.12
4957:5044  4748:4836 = 1.03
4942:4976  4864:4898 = 1.09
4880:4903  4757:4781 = 1.09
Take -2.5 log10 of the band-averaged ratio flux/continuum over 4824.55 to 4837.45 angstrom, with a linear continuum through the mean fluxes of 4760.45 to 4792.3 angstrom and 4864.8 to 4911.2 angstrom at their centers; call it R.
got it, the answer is -0.06 mag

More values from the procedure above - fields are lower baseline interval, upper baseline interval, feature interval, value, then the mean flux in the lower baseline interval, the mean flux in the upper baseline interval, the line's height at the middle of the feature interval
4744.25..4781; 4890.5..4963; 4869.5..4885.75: 0.06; 116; 120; 119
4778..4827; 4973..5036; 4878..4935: -0.03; 119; 110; 114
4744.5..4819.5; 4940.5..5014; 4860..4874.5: 0.11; 117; 115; 116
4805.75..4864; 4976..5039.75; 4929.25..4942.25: -0.06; 119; 110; 114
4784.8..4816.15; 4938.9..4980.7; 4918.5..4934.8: 0.01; 119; 118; 118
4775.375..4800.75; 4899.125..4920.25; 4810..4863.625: -0.02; 115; 119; 117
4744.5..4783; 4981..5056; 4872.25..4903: -0.02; 116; 111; 113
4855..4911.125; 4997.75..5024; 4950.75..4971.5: -0.06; 113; 107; 110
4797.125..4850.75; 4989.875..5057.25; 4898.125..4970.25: -0.04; 121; 111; 115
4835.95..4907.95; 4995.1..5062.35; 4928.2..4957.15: -0.09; 115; 111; 113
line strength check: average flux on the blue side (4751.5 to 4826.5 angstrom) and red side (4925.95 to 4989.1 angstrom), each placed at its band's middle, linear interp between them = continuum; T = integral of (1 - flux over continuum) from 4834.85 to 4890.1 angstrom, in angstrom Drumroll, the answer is 1.9 angstrom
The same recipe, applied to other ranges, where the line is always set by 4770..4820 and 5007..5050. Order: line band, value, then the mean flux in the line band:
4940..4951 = -1.39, 126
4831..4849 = -0.86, 122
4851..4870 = 1.37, 107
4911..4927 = -0.41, 116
